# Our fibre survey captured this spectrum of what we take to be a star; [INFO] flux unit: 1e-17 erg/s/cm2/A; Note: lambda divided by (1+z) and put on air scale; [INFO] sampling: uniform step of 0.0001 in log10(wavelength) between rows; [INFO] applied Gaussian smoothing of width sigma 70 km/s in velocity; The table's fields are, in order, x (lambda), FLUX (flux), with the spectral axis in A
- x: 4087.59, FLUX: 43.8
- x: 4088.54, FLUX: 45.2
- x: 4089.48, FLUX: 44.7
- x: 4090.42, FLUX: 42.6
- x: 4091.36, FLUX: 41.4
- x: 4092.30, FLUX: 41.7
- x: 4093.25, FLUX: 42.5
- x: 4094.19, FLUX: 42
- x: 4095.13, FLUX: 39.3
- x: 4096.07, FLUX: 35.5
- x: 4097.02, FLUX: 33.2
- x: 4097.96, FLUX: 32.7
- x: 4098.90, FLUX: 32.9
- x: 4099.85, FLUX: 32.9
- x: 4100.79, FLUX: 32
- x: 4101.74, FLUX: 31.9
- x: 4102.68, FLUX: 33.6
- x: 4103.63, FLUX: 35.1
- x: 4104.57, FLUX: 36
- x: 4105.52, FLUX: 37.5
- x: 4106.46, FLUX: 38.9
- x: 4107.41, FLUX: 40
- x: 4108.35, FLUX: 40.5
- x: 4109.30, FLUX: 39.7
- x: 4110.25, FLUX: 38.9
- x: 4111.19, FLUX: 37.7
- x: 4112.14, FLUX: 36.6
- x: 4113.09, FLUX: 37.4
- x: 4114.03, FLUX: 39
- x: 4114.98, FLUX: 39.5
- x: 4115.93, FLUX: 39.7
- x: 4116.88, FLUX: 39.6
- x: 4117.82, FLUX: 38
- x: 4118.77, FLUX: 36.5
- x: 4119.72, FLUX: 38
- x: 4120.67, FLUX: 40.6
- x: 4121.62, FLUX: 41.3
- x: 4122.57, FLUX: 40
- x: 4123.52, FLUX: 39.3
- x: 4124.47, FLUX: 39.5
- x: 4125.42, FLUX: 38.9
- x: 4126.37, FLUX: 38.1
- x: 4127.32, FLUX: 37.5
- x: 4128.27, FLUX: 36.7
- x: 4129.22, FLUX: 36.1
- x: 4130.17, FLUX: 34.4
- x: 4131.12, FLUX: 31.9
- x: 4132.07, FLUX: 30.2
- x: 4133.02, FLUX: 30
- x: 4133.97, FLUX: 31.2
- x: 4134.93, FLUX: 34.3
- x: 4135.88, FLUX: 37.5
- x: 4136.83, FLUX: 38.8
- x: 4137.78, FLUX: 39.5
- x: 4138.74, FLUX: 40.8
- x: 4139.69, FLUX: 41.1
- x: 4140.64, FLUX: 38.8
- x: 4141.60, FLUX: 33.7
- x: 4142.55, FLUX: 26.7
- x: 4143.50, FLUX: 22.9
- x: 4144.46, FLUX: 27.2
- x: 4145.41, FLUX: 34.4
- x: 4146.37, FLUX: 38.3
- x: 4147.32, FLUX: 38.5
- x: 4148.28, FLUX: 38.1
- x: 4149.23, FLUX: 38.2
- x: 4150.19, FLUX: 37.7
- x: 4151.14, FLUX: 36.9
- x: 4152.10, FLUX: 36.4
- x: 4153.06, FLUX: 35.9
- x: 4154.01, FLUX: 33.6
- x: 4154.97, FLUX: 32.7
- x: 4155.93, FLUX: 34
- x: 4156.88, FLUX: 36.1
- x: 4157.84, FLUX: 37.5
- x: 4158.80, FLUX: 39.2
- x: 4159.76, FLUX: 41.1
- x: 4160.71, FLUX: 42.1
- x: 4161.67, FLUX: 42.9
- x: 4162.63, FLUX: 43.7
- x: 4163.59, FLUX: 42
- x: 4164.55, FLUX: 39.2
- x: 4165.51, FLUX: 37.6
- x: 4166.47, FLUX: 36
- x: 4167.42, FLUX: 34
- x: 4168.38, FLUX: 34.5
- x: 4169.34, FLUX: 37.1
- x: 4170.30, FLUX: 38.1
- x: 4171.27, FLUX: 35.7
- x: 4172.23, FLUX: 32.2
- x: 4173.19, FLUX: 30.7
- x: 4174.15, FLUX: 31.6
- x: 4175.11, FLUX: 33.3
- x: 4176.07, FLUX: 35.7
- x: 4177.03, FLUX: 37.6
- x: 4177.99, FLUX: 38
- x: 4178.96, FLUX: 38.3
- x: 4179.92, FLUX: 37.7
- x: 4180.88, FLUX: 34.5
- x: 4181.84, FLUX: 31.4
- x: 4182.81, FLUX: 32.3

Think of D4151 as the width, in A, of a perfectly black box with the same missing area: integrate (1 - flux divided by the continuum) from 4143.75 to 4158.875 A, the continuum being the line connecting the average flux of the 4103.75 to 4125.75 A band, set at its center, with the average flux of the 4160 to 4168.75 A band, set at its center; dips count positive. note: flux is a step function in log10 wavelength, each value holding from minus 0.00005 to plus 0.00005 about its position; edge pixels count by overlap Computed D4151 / 1.35 A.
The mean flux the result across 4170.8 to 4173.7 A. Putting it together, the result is 32.9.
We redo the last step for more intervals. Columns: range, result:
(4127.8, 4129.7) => 36.4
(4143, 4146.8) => 30.6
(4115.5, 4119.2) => 38.5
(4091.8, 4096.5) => 40.3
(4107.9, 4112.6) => 38.6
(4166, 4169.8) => 35.5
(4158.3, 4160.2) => 40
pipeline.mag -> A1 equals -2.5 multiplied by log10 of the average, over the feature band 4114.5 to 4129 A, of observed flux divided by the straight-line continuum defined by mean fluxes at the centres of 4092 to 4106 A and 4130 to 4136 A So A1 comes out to -0.16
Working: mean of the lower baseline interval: 35.8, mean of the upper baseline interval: 32.4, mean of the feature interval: 38.8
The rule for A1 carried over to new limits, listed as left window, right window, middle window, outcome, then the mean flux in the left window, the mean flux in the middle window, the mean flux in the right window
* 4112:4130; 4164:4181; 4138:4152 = 0.056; 38.5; 35.3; 35.7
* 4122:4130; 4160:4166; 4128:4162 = 0.117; 38.2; 35.7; 41.2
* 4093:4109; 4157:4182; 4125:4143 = 0.031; 36.2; 35.6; 37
